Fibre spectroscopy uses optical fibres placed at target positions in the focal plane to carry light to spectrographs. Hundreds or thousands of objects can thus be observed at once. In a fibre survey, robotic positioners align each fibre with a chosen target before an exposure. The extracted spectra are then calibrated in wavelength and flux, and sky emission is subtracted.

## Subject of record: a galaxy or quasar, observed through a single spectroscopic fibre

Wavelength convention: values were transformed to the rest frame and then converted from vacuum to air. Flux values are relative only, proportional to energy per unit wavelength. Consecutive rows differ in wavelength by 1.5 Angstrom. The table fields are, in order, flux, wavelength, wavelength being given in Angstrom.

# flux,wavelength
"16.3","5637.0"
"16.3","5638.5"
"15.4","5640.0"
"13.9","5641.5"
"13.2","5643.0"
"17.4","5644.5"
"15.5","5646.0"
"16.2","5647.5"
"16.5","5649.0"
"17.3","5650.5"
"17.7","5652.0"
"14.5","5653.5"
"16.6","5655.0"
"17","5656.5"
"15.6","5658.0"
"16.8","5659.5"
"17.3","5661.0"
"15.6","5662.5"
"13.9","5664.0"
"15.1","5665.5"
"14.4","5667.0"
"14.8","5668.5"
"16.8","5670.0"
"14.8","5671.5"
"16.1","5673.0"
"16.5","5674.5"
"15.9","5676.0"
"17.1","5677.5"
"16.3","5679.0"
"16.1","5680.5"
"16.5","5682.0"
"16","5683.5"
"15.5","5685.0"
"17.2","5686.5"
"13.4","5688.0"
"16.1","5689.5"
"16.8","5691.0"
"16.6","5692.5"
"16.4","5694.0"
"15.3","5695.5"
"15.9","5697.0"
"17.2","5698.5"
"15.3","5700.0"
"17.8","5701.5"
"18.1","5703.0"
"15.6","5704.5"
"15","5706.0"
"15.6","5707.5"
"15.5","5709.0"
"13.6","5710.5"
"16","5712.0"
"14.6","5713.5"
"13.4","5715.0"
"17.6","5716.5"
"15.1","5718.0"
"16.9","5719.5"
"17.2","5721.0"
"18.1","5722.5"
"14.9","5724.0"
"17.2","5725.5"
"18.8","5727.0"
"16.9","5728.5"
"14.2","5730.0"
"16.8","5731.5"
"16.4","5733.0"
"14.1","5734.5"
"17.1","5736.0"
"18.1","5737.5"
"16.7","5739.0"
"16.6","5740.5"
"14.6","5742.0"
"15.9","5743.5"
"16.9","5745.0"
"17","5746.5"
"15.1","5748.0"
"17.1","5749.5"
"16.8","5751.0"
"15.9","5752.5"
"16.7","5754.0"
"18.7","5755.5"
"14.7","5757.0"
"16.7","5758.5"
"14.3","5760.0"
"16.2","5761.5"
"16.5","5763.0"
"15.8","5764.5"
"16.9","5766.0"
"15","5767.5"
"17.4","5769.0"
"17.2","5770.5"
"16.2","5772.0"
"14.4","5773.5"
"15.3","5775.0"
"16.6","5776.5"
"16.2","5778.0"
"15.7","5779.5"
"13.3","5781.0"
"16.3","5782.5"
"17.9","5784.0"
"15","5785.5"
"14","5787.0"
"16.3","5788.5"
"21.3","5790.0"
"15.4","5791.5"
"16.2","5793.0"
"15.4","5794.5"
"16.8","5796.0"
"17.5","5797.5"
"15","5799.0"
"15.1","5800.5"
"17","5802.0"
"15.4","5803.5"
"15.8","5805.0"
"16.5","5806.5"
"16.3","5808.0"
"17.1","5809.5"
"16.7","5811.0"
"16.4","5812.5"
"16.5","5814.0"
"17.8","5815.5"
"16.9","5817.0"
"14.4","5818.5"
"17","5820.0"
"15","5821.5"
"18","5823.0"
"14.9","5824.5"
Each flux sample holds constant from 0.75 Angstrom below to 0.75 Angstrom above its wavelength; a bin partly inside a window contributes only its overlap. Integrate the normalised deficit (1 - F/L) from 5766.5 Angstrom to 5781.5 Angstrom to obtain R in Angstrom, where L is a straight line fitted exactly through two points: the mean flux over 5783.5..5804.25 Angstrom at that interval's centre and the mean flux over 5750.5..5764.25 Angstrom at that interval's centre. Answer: 0.44 Angstrom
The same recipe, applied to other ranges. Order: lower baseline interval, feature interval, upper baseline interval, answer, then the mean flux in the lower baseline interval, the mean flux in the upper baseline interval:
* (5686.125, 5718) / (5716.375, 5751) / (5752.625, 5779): -1.06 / 15.8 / 16.2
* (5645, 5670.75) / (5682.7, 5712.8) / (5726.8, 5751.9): 0.42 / 16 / 16.4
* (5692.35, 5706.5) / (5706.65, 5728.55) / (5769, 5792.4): 0.30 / 16.3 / 16.1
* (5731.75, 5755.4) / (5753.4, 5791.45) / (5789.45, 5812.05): 0.61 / 16.4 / 16.5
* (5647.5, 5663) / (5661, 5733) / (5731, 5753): 1.89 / 16.5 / 16.3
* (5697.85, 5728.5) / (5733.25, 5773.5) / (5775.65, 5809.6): -0.27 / 16.2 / 16.2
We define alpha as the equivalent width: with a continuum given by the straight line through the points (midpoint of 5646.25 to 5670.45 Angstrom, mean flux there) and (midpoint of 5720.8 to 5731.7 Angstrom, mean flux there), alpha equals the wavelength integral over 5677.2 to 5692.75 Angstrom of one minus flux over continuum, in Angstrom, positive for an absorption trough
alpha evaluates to 0.2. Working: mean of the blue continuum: 16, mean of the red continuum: 16.7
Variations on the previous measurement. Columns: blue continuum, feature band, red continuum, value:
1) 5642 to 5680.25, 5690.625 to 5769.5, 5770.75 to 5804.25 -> -1.1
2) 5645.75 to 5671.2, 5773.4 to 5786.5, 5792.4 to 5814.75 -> 0.4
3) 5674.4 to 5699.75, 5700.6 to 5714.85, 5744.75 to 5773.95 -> 0.5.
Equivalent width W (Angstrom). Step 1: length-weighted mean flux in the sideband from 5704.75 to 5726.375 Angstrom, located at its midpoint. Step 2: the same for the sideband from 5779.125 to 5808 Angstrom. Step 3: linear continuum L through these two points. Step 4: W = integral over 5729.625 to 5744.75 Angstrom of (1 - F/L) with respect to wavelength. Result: -0.2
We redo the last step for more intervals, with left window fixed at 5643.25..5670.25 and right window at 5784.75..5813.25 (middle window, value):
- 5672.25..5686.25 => -0.2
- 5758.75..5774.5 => 0.2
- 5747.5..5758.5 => -0.2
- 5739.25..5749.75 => 0.0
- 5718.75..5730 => -0.6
